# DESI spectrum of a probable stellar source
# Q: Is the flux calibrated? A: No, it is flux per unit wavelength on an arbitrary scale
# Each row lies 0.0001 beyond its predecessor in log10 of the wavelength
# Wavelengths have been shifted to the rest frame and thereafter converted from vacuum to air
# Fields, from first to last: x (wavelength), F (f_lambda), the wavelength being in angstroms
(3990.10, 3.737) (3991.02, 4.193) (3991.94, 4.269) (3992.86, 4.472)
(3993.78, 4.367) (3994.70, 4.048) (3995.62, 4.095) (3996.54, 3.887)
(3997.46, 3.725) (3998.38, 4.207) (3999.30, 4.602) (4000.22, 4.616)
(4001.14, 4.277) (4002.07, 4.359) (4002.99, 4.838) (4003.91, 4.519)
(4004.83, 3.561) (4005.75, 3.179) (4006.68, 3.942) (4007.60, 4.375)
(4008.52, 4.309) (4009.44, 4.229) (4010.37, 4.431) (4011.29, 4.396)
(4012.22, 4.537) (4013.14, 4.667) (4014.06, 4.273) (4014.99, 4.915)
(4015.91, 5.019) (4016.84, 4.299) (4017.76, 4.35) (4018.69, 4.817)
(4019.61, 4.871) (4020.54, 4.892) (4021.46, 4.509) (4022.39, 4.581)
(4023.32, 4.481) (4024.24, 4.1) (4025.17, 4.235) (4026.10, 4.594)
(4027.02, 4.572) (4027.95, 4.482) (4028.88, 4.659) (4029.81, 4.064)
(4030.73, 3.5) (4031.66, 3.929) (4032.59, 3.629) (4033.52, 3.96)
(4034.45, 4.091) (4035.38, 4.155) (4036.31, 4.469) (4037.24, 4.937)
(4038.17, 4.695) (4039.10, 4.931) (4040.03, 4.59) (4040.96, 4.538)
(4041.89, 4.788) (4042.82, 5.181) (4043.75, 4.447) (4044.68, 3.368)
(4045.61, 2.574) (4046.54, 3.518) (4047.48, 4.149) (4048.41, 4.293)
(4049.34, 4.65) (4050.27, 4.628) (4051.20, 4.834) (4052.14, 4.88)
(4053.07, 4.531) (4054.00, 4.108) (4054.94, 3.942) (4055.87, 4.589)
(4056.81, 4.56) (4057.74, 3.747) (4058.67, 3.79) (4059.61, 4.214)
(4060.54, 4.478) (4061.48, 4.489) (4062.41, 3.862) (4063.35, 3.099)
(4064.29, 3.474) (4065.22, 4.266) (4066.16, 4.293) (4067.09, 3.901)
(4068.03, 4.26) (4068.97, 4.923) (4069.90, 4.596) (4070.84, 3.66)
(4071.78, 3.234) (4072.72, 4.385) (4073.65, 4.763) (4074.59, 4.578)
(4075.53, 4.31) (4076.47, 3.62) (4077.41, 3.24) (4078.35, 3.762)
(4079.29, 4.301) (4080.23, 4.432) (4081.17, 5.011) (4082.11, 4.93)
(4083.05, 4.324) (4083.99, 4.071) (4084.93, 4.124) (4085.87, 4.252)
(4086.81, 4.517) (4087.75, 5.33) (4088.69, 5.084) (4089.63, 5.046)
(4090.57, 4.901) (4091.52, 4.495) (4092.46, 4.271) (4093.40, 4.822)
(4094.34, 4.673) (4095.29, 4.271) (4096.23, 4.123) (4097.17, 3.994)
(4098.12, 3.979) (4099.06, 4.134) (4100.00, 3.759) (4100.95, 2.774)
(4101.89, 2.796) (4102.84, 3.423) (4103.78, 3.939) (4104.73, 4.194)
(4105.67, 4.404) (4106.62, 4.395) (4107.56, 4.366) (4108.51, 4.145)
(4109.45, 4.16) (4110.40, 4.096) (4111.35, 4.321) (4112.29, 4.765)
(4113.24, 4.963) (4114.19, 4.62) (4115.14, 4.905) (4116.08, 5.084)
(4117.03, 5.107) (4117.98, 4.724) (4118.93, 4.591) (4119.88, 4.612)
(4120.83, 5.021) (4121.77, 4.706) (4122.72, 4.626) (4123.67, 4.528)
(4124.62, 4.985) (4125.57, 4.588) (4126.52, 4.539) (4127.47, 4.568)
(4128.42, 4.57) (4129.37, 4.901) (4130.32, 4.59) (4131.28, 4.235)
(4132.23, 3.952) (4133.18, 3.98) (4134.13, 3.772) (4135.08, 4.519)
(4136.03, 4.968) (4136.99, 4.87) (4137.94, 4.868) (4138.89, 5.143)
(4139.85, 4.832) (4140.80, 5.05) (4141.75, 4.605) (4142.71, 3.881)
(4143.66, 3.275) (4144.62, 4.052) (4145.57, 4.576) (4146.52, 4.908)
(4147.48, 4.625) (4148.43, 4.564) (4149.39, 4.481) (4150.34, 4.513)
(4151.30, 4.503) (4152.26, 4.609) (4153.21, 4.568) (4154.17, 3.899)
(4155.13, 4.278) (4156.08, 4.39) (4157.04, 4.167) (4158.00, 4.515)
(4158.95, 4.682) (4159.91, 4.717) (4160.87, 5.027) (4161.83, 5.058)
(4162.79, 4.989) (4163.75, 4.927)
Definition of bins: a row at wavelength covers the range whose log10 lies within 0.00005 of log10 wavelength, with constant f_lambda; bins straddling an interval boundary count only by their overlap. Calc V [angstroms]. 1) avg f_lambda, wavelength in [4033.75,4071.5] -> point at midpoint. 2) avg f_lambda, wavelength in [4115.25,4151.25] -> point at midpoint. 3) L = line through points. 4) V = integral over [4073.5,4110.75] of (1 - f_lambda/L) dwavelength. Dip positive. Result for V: 1.5 angstroms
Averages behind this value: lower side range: 4.26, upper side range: 4.58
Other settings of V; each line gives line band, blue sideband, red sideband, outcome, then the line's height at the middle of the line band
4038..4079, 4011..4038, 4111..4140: 2.7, 4.5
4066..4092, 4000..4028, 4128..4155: 0.5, 4.45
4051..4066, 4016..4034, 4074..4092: 0.8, 4.4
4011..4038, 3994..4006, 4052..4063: -1.4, 4.2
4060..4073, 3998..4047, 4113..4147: 1.1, 4.45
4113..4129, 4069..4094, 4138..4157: -1.1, 4.44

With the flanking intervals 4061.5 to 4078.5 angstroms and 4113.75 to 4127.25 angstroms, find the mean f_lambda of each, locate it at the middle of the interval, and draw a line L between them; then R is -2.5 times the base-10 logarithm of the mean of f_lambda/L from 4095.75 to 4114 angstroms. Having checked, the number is 0.12 mag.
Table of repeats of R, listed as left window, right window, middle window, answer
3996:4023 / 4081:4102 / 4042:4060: 0.037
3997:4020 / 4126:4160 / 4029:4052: 0.034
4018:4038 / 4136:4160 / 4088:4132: 0.007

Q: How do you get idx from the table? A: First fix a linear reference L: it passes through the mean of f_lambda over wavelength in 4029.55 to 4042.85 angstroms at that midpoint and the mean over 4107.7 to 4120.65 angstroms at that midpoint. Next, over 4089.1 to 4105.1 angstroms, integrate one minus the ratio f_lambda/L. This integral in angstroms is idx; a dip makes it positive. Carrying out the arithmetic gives 1.6 angstroms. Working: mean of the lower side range 4.34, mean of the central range 4.1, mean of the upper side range 4.62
